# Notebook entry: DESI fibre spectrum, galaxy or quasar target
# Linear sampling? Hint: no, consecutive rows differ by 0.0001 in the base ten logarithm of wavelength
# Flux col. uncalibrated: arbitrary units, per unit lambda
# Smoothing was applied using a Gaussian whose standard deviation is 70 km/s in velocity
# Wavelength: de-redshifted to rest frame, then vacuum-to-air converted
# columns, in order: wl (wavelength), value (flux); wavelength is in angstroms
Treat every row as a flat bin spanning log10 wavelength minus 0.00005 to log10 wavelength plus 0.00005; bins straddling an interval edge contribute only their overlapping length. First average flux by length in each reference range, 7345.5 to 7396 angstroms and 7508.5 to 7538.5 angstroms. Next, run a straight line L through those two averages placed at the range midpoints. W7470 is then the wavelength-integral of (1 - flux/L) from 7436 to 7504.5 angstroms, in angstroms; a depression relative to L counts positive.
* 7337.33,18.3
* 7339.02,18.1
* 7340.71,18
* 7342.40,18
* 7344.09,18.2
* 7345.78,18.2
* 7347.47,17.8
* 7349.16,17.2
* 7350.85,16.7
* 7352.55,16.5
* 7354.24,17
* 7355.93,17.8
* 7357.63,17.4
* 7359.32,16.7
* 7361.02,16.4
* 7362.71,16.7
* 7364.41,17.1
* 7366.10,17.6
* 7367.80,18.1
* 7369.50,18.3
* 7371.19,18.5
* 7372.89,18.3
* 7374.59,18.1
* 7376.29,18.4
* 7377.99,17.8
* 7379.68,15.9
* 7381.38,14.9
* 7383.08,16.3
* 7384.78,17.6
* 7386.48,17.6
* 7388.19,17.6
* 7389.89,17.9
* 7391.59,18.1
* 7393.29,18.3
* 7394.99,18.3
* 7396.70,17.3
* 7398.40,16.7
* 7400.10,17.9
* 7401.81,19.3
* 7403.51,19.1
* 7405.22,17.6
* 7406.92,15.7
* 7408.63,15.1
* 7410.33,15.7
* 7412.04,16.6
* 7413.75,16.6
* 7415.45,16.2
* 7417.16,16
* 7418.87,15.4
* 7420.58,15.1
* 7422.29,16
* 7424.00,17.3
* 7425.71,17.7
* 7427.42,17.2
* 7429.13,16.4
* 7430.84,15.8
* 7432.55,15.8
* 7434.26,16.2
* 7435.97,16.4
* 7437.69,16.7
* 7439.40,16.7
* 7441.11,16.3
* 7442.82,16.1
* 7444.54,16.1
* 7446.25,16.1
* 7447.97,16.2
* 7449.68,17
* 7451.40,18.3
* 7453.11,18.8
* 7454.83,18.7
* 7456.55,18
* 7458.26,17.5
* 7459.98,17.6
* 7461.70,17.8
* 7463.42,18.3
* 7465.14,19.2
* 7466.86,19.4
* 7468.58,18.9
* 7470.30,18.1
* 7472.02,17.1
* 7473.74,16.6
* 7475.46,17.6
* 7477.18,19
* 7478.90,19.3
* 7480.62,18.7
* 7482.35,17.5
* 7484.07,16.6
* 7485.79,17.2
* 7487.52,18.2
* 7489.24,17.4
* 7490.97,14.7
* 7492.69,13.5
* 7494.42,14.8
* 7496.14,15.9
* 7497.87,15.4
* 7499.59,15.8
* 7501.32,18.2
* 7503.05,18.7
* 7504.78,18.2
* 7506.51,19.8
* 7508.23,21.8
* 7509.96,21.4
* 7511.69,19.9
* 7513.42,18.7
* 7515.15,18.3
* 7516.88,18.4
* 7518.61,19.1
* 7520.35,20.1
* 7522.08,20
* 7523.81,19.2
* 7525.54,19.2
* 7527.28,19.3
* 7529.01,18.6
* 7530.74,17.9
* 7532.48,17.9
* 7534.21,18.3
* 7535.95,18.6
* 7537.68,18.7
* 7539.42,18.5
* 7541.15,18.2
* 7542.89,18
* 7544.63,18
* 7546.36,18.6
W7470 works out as 4.5 angstroms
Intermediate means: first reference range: 17.4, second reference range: 19.1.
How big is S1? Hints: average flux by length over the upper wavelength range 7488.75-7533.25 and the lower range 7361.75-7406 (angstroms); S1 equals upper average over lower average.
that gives 1.0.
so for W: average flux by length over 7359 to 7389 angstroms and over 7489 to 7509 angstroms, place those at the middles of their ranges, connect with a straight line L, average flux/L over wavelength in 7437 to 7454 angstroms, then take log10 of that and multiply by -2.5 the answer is 0.019 mag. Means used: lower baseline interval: 17.3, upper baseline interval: 17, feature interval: 16.8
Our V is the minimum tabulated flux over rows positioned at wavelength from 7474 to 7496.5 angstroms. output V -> 13.5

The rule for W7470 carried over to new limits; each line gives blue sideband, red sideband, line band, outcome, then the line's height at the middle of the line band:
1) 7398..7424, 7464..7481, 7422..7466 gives 1.2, 17.6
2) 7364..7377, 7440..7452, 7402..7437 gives 1.3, 17.1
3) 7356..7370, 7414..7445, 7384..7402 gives -1.0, 16.8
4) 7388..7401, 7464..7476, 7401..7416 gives 0.8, 17.8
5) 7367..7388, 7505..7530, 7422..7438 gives 1.5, 18.2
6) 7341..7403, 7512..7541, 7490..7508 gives 1.8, 18.6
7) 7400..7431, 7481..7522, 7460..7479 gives -0.9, 17.4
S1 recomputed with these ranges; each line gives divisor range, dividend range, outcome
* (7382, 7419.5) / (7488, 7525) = 1.06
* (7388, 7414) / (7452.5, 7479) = 1.05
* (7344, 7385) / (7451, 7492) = 1.03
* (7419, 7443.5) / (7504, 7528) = 1.19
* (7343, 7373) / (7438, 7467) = 1.00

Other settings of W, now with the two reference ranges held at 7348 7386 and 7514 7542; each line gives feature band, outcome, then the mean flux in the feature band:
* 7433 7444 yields 0.10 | 16.4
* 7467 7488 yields 0.02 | 17.9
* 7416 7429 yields 0.09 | 16.4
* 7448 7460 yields 0.01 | 17.9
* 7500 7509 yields -0.03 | 19.1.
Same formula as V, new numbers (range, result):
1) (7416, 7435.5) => 15.1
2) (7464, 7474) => 16.6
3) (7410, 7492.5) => 14.7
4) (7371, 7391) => 14.9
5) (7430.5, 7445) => 15.8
